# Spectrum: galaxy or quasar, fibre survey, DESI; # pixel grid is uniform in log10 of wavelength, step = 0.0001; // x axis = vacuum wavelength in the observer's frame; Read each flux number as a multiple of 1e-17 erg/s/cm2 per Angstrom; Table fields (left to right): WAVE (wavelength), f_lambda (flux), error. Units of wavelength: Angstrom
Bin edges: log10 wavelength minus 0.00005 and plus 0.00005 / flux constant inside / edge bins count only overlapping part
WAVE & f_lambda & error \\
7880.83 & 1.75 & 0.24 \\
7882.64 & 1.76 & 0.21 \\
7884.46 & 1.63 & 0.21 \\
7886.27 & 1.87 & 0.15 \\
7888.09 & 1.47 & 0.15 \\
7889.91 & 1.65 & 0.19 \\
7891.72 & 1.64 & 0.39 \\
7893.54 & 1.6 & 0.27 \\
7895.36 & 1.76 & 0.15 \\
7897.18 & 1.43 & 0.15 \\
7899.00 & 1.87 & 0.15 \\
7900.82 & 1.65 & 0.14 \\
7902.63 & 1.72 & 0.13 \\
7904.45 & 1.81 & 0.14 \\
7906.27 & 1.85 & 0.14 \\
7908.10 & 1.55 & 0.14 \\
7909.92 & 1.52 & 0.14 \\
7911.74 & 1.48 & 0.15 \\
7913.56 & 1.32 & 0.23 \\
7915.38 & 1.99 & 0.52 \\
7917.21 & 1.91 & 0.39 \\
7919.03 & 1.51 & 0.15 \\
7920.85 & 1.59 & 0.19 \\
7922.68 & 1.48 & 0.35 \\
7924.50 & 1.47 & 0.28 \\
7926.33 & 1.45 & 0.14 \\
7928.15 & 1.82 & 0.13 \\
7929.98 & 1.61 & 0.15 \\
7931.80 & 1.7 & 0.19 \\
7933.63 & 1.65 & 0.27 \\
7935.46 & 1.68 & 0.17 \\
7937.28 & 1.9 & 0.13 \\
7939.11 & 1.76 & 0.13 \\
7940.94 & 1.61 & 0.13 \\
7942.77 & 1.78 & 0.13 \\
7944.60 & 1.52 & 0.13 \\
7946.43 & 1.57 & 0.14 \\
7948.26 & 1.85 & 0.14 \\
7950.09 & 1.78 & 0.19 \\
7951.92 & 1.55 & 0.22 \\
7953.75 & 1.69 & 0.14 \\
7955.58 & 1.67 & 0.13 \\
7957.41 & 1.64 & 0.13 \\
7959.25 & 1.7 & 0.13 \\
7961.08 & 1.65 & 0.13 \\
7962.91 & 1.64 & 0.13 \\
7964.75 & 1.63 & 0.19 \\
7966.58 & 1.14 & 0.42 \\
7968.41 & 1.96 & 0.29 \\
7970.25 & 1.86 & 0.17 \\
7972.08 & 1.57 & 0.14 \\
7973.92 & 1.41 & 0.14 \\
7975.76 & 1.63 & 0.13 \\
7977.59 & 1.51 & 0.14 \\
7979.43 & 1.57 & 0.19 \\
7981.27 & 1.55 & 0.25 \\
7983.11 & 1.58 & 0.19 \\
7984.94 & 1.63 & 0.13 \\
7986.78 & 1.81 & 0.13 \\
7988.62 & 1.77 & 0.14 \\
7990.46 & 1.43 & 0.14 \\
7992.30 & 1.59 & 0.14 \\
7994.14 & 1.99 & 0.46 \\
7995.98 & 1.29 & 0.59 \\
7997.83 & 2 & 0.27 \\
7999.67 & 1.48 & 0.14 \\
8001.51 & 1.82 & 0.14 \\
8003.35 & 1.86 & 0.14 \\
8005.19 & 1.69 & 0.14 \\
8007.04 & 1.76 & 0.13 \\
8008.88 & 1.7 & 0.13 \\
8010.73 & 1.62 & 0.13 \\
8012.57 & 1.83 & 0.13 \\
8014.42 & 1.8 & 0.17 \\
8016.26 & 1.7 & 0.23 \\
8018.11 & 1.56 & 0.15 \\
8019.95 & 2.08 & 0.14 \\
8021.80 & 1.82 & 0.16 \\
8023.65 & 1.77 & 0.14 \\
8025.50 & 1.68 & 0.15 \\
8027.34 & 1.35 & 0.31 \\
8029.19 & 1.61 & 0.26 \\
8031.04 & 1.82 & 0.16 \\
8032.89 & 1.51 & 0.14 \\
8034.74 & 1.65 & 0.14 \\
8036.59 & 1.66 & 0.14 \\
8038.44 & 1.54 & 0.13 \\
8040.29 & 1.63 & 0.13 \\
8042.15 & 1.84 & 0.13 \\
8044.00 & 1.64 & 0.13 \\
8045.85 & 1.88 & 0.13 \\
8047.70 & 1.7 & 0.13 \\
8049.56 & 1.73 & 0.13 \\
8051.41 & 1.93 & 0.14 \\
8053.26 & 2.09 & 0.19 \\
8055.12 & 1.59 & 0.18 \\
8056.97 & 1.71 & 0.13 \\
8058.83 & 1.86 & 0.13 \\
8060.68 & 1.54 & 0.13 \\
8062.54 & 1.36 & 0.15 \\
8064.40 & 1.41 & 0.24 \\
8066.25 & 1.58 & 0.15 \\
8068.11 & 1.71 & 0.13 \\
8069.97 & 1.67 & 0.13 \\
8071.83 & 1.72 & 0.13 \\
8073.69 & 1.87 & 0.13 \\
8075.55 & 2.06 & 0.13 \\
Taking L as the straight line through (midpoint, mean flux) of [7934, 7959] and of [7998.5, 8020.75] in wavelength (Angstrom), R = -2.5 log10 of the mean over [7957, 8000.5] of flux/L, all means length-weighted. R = 0.06 mag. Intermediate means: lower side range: 1.69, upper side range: 1.74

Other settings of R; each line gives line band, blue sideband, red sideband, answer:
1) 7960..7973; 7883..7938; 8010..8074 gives 0.02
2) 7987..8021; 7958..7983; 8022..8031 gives -0.06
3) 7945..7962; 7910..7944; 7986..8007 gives 0.00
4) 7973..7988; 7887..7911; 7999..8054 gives 0.07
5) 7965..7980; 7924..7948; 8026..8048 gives 0.05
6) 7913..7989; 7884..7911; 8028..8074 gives 0.02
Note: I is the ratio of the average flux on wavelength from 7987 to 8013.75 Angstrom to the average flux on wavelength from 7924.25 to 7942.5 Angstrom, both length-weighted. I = 1.02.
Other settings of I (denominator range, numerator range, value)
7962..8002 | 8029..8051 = 1.04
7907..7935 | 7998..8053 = 1.07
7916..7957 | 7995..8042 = 1.02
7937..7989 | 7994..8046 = 1.03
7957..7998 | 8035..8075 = 1.05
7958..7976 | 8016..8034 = 1.04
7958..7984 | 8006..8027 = 1.09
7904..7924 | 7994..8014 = 1.06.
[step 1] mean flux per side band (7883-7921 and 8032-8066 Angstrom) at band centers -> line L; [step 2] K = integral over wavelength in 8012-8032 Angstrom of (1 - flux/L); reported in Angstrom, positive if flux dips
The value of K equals -0.6 Angstrom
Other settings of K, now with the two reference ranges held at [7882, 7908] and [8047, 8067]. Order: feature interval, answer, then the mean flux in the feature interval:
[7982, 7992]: 0.3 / 1.64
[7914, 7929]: 0.4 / 1.64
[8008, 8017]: -0.2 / 1.73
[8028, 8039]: 0.4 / 1.63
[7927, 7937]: -0.1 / 1.7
